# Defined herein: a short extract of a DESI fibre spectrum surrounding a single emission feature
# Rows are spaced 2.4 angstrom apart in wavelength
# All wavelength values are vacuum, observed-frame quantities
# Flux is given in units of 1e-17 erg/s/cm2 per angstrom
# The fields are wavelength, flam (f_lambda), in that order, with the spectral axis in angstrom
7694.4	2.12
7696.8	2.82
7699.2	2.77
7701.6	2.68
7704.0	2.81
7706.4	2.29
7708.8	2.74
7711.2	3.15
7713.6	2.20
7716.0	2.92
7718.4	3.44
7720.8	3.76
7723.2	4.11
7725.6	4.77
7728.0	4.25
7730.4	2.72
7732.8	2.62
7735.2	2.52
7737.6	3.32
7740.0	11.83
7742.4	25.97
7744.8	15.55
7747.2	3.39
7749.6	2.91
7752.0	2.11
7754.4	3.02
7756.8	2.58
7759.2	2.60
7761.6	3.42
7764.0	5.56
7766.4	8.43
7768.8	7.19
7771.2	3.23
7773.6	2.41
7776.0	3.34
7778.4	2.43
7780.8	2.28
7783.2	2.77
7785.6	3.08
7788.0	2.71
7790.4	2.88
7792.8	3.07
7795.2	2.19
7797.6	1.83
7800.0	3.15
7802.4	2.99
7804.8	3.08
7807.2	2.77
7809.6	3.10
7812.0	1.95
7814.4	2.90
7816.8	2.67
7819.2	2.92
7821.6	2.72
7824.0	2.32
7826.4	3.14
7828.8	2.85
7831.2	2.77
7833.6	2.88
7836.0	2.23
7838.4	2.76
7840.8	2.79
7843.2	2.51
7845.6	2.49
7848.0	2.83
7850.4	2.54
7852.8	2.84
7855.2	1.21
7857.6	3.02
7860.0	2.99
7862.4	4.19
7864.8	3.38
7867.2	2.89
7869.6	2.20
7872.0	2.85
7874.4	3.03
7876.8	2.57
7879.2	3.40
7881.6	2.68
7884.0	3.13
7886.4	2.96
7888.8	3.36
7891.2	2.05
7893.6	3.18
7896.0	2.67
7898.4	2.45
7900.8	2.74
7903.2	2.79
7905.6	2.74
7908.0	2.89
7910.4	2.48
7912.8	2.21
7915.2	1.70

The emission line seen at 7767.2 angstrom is [N II]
